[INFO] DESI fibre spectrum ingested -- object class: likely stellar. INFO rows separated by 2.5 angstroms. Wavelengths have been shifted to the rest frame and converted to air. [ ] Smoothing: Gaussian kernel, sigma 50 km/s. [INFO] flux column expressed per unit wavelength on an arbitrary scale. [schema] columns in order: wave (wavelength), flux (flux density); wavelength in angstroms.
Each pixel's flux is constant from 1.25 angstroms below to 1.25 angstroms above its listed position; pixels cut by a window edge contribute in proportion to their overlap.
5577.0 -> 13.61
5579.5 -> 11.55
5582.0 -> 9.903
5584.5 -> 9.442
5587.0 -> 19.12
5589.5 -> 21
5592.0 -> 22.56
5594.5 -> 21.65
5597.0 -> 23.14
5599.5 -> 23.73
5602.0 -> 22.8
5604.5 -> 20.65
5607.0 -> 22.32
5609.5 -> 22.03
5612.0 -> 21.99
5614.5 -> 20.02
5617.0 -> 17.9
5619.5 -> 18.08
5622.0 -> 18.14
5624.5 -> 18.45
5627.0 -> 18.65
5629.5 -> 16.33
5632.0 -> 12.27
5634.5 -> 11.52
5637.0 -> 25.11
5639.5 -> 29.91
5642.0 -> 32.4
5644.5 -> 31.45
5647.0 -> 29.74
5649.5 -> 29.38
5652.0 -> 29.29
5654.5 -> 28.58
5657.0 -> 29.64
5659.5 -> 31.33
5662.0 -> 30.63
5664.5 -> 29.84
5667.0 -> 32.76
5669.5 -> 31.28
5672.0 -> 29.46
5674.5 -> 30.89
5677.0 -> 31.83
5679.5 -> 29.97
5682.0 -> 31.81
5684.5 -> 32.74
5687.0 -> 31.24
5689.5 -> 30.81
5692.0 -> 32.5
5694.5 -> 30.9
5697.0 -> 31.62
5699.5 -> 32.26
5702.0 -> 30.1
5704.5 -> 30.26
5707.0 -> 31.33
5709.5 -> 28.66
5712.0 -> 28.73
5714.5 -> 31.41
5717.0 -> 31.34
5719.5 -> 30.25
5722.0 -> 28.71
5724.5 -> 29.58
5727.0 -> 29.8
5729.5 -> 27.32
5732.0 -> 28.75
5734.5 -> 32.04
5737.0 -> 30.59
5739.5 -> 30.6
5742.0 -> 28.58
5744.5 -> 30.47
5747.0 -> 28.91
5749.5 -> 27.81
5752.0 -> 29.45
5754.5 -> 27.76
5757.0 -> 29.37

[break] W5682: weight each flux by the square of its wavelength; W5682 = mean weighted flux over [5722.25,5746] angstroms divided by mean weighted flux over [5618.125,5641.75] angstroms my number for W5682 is 1.60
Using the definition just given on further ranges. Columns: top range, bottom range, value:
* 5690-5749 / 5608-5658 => 1.35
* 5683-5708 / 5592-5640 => 1.60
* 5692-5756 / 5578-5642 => 1.61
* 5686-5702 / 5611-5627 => 1.70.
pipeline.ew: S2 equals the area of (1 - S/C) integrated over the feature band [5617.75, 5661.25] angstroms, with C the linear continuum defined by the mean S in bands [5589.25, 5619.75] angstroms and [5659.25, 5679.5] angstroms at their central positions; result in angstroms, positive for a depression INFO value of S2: 4.4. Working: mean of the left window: 21.5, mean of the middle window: 24.1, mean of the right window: 30.9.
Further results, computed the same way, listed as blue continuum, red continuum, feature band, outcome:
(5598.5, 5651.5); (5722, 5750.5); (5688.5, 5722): -4.0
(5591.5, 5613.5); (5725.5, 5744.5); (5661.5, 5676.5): -2.8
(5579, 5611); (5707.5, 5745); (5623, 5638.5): 3.5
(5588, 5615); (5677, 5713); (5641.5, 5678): -3.9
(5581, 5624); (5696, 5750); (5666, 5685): -3.9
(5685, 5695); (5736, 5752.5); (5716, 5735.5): 0.3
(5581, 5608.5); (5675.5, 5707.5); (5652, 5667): -1.5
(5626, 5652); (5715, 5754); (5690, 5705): -2.1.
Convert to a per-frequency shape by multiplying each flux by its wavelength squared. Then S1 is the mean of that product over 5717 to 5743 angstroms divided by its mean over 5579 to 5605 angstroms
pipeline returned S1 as 1.66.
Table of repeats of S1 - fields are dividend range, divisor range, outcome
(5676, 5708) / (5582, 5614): 1.59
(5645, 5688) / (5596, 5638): 1.60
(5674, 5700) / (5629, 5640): 1.74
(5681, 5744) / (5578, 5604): 1.72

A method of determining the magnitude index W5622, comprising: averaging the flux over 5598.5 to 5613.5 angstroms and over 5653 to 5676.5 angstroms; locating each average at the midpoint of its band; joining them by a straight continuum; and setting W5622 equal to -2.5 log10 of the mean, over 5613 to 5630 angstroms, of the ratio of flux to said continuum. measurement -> 0.31 mag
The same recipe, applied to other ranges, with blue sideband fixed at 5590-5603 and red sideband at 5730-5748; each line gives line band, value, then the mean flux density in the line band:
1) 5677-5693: -0.162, 31.5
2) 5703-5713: -0.055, 29.8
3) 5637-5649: -0.203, 30.2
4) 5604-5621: 0.153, 20.4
